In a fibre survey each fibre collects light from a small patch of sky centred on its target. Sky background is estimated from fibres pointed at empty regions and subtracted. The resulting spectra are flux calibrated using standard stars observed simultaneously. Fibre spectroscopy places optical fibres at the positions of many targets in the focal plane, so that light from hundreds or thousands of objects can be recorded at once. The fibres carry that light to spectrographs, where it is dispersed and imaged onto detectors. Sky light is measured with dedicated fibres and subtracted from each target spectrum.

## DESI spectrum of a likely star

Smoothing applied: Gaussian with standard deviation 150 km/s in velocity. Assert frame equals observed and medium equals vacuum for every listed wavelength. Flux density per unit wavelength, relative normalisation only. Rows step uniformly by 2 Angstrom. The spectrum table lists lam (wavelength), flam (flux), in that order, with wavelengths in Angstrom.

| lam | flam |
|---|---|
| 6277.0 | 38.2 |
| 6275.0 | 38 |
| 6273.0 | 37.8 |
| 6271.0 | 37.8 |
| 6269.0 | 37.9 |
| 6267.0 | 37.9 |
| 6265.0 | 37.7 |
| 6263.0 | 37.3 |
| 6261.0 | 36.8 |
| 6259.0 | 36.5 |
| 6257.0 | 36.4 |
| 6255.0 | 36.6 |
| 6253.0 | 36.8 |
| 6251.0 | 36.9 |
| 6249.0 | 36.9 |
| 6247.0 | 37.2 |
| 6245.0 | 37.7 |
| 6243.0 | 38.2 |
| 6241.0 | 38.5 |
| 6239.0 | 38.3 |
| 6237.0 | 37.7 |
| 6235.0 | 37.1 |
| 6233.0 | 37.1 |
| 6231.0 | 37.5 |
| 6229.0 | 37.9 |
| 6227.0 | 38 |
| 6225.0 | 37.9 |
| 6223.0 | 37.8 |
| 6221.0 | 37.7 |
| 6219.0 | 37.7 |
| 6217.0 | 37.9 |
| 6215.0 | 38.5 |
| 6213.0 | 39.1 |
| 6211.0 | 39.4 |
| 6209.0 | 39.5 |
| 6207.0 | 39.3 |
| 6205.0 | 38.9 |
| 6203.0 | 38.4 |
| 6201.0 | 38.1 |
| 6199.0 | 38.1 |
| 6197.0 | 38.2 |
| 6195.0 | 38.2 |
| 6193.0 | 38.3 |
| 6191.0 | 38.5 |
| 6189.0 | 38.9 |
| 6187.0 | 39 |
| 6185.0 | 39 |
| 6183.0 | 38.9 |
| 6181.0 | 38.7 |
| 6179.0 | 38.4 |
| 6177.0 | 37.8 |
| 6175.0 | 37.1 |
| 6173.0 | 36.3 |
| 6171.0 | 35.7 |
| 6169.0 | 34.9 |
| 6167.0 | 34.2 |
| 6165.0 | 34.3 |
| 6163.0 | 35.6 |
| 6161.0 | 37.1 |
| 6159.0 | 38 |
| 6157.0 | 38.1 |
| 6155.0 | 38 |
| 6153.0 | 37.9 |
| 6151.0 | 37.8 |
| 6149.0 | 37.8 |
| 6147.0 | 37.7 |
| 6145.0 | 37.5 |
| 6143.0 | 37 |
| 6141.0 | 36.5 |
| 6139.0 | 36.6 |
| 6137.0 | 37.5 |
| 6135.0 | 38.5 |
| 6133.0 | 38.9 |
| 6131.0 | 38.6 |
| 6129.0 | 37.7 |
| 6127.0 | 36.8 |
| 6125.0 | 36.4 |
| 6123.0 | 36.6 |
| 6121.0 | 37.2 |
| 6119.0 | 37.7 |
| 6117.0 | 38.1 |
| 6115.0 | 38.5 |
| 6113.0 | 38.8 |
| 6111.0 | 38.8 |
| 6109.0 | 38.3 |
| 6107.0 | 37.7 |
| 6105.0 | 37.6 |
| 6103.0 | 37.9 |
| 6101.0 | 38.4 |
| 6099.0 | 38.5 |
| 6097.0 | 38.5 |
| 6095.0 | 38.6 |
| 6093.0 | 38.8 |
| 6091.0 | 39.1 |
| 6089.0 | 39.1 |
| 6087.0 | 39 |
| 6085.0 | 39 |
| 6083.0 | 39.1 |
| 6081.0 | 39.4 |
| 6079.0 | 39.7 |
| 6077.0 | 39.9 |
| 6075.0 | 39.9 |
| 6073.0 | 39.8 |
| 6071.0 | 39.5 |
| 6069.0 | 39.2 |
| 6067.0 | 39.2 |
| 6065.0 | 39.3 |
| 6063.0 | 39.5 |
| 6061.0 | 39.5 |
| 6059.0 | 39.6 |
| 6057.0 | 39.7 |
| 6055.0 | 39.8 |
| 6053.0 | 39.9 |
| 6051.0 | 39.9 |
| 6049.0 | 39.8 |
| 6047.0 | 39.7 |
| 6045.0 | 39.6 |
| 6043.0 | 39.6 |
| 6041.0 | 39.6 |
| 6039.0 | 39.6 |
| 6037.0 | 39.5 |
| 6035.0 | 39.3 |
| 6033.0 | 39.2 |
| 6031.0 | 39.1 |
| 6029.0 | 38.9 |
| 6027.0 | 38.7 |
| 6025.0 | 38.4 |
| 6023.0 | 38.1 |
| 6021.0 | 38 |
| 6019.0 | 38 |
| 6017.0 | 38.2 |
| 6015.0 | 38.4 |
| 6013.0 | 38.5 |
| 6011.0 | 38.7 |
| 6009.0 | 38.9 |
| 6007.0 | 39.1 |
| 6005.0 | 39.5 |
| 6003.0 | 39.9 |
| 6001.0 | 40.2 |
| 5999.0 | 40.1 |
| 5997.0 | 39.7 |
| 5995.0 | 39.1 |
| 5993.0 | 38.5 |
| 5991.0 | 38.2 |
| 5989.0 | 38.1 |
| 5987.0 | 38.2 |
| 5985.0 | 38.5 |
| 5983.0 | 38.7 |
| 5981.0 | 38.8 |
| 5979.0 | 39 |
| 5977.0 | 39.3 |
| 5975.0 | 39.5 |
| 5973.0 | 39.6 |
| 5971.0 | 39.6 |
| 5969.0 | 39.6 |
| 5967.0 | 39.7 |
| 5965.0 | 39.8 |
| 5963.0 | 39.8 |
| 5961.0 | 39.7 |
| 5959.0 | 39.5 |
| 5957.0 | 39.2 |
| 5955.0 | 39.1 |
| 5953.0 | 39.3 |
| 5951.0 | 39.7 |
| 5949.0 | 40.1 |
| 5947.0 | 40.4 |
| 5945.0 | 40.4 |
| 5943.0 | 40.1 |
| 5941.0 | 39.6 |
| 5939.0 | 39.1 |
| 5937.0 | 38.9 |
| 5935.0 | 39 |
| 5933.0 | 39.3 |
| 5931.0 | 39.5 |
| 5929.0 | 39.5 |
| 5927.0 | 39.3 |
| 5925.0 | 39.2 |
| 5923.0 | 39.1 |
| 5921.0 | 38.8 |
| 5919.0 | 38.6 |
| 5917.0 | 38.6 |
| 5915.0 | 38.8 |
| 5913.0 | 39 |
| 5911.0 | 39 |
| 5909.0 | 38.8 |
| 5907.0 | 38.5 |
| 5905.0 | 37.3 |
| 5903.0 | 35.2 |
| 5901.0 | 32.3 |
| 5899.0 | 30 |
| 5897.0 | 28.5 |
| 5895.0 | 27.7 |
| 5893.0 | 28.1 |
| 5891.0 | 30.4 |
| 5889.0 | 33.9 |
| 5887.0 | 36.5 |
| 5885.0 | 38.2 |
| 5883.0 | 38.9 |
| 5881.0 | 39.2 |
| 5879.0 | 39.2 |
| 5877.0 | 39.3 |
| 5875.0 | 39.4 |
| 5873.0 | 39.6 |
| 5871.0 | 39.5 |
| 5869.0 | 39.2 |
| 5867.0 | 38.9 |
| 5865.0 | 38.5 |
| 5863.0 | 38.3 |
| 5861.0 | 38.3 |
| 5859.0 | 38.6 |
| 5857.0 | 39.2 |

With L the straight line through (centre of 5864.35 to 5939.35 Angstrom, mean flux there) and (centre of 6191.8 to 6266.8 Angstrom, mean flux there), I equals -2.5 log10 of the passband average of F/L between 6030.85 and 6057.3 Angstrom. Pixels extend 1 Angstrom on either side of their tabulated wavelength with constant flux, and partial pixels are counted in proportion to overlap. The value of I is -0.06 mag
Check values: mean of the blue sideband 37.2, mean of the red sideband 37.8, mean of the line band 39.6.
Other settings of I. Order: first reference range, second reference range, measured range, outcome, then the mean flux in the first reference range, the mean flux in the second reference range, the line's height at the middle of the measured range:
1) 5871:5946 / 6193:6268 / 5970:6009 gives -0.05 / 37.2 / 37.8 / 37.4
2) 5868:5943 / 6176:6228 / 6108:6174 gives 0.03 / 37.2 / 38.5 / 38.2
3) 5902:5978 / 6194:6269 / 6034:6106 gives -0.02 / 39.2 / 37.8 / 38.6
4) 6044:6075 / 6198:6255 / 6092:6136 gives 0.03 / 39.6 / 38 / 39.1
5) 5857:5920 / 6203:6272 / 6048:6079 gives -0.07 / 36.7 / 37.8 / 37.2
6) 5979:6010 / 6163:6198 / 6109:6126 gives 0.00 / 39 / 37.4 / 37.9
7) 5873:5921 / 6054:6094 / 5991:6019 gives -0.03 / 36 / 39.4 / 38.1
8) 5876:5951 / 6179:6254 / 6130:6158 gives 0.01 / 37.3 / 38.2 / 38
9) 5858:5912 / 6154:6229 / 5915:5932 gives -0.07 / 36.3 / 37.8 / 36.5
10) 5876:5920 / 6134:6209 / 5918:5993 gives -0.09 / 35.7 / 37.6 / 36.1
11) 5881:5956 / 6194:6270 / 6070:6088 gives -0.05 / 37.3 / 37.8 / 37.6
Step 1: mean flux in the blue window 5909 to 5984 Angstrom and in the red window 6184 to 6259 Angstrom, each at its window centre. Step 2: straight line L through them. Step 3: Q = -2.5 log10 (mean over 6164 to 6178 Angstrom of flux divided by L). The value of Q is 0.07 mag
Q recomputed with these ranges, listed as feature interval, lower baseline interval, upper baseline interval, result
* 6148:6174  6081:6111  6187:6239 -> 0.052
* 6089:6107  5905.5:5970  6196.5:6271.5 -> 0.003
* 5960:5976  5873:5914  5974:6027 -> -0.051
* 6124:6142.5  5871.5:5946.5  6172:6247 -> 0.013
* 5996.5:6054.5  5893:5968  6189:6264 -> -0.035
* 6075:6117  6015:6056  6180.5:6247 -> 0.003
